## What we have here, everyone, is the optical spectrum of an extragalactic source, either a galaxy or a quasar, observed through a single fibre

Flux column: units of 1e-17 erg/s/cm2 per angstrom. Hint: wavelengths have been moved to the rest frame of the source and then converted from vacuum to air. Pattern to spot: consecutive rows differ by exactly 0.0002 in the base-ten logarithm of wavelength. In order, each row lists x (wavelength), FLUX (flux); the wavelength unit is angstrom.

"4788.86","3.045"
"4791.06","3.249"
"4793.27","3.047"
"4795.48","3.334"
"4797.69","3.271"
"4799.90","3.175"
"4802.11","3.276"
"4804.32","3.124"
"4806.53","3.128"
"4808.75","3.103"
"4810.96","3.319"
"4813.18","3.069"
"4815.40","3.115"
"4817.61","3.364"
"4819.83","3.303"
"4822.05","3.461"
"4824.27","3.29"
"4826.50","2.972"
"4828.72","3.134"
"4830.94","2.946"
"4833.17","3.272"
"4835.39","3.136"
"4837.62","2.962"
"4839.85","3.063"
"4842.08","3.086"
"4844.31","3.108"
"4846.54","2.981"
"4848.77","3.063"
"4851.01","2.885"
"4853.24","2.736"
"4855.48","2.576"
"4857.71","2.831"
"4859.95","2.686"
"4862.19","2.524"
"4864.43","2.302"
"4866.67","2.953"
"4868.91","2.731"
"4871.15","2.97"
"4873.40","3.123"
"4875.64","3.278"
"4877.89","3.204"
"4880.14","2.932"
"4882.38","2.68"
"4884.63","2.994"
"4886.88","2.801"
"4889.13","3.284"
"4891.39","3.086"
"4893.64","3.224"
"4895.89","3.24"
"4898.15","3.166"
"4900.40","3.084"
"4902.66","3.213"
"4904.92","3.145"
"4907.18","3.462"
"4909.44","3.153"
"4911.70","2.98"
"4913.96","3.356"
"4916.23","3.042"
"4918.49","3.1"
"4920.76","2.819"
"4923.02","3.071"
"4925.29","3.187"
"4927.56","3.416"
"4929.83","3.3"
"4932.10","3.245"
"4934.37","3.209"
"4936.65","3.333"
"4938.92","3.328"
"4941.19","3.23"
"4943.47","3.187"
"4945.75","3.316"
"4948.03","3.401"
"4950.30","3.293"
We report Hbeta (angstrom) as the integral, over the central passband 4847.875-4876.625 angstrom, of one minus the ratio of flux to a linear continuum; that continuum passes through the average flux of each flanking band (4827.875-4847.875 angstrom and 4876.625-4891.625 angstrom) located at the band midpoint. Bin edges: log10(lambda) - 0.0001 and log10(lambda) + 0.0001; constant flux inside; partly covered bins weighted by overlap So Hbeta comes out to 2.0 angstrom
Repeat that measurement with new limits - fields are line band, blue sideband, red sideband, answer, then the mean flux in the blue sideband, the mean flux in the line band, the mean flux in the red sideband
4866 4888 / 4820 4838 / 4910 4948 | 1.48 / 3.16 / 2.97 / 3.2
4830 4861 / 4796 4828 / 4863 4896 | 1.44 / 3.21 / 2.95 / 2.98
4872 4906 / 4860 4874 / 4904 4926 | -2.03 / 2.75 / 3.1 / 3.13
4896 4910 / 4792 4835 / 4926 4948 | 0.23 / 3.19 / 3.21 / 3.29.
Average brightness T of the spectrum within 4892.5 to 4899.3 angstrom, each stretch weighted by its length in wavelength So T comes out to 3.21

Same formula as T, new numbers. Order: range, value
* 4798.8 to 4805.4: 3.19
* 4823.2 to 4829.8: 3.13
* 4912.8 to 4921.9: 3.08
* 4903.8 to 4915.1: 3.22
